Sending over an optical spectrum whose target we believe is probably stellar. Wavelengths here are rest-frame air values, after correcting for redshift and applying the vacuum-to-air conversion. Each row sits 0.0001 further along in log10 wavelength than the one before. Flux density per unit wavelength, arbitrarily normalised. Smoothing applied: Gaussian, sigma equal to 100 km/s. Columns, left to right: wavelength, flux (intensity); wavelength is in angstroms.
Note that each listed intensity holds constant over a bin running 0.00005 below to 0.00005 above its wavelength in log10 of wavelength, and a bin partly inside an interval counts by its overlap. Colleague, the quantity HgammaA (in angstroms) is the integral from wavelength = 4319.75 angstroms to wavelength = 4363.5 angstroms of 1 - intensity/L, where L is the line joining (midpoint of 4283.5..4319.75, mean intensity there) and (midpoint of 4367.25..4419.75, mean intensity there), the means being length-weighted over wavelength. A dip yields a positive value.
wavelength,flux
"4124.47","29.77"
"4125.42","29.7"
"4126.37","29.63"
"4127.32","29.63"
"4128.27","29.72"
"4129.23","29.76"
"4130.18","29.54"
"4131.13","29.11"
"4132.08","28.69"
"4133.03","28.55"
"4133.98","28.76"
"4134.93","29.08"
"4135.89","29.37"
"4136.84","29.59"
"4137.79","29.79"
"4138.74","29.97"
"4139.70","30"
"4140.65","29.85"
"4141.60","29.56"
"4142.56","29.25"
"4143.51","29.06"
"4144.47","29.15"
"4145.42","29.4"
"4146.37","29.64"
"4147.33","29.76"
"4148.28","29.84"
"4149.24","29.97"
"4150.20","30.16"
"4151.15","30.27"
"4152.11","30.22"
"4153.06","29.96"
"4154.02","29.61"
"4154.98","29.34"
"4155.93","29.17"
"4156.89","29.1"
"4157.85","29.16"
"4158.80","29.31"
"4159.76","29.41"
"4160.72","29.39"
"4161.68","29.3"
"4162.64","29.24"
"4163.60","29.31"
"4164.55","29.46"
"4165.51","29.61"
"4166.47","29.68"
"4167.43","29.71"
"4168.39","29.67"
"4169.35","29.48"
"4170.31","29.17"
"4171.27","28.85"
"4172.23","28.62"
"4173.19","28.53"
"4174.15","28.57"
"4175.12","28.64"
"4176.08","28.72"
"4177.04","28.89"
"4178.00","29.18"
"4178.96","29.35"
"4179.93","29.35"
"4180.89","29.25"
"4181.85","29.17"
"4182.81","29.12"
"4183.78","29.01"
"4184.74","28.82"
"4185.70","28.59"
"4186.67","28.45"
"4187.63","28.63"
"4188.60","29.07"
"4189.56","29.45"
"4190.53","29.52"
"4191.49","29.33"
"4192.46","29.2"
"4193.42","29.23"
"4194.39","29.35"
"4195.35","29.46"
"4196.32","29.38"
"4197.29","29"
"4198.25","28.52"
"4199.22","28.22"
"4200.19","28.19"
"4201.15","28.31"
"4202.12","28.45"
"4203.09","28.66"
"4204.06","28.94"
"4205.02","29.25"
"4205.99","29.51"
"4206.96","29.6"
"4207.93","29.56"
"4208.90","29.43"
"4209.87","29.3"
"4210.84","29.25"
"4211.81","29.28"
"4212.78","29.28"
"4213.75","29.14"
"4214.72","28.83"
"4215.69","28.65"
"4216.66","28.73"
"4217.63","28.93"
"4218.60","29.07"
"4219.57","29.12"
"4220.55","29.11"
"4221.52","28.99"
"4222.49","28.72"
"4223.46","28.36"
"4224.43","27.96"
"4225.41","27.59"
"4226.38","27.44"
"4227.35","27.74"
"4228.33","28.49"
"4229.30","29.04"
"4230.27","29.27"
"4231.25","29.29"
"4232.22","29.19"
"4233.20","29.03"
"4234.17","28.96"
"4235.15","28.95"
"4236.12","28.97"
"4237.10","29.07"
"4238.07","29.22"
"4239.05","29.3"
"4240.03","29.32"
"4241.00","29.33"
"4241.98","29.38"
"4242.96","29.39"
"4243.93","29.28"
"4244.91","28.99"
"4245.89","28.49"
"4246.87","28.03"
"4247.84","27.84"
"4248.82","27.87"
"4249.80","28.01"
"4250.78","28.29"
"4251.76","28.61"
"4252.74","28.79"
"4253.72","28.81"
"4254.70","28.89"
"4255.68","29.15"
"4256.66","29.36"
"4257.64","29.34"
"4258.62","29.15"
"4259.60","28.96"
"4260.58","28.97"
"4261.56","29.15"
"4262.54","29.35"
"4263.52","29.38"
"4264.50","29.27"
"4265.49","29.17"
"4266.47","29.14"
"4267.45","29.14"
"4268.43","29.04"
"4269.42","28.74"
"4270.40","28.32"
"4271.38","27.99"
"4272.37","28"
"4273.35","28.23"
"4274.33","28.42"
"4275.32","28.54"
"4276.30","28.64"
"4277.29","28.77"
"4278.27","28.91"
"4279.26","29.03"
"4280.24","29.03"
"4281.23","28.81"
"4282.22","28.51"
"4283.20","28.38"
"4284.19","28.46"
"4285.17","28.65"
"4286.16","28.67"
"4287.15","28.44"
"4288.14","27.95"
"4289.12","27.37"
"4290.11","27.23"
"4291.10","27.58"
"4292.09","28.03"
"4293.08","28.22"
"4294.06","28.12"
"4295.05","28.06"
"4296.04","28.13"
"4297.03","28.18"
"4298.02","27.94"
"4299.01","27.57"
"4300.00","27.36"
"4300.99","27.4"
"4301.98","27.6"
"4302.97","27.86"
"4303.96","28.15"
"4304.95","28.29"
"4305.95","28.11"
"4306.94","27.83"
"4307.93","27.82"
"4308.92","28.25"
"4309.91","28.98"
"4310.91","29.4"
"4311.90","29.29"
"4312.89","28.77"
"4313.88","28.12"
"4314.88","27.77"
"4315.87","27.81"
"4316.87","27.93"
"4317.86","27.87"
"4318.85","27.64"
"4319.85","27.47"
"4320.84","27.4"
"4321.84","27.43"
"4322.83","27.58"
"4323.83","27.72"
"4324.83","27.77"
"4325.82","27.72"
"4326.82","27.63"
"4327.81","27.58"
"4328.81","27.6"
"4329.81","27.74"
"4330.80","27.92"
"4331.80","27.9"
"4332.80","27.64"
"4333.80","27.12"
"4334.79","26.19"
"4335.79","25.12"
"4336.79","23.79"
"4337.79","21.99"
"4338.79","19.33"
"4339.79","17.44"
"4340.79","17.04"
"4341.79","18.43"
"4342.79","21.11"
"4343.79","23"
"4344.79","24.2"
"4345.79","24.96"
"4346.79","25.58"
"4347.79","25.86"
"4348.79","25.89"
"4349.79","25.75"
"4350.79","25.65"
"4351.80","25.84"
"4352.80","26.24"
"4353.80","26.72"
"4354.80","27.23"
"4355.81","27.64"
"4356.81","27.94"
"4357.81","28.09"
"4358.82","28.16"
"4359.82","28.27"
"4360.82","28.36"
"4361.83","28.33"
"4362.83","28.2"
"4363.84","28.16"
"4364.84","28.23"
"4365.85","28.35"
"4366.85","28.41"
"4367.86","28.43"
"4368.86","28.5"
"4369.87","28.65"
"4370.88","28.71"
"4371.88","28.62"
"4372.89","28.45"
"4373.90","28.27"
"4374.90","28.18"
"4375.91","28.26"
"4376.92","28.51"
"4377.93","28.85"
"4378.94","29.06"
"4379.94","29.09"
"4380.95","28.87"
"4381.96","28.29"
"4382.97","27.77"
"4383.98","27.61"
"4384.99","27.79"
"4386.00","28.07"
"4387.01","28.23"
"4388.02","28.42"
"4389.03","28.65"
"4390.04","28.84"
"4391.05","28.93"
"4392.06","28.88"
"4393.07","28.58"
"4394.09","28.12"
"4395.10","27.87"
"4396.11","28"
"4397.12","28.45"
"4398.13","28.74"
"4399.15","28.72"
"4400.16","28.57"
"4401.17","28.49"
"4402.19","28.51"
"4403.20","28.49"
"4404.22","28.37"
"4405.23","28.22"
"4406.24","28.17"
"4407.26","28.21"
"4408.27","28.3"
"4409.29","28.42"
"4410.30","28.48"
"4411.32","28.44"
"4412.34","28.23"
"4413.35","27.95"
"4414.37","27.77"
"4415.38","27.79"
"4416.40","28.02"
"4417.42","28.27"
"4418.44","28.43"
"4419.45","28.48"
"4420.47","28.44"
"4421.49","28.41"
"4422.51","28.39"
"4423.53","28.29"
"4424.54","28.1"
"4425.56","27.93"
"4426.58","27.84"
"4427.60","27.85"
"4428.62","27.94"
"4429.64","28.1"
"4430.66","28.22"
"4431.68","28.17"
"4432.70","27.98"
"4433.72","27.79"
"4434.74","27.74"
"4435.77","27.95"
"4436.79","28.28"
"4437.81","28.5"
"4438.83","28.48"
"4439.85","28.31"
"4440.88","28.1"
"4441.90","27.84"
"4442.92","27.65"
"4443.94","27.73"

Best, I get 3.7 angstroms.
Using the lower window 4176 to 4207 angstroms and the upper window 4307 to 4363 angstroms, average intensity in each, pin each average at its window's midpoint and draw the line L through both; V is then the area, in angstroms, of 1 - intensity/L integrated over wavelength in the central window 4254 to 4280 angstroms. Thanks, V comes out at -1.20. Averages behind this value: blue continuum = 29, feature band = 28.9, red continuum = 26.4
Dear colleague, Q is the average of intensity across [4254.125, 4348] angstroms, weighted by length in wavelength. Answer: 27.4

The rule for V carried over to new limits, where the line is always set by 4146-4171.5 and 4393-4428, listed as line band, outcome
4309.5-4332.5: 0.6 angstroms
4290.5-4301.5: 0.4 angstroms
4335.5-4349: 3.0 angstroms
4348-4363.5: 0.7 angstroms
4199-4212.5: 0.1 angstroms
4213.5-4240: 0.4 angstroms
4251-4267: 0.0 angstroms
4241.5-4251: 0.2 angstroms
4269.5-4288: 0.3 angstroms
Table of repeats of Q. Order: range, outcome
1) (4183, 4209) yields 29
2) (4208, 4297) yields 28.7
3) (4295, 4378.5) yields 27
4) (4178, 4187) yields 29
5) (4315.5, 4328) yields 27.7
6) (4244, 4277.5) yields 28.7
